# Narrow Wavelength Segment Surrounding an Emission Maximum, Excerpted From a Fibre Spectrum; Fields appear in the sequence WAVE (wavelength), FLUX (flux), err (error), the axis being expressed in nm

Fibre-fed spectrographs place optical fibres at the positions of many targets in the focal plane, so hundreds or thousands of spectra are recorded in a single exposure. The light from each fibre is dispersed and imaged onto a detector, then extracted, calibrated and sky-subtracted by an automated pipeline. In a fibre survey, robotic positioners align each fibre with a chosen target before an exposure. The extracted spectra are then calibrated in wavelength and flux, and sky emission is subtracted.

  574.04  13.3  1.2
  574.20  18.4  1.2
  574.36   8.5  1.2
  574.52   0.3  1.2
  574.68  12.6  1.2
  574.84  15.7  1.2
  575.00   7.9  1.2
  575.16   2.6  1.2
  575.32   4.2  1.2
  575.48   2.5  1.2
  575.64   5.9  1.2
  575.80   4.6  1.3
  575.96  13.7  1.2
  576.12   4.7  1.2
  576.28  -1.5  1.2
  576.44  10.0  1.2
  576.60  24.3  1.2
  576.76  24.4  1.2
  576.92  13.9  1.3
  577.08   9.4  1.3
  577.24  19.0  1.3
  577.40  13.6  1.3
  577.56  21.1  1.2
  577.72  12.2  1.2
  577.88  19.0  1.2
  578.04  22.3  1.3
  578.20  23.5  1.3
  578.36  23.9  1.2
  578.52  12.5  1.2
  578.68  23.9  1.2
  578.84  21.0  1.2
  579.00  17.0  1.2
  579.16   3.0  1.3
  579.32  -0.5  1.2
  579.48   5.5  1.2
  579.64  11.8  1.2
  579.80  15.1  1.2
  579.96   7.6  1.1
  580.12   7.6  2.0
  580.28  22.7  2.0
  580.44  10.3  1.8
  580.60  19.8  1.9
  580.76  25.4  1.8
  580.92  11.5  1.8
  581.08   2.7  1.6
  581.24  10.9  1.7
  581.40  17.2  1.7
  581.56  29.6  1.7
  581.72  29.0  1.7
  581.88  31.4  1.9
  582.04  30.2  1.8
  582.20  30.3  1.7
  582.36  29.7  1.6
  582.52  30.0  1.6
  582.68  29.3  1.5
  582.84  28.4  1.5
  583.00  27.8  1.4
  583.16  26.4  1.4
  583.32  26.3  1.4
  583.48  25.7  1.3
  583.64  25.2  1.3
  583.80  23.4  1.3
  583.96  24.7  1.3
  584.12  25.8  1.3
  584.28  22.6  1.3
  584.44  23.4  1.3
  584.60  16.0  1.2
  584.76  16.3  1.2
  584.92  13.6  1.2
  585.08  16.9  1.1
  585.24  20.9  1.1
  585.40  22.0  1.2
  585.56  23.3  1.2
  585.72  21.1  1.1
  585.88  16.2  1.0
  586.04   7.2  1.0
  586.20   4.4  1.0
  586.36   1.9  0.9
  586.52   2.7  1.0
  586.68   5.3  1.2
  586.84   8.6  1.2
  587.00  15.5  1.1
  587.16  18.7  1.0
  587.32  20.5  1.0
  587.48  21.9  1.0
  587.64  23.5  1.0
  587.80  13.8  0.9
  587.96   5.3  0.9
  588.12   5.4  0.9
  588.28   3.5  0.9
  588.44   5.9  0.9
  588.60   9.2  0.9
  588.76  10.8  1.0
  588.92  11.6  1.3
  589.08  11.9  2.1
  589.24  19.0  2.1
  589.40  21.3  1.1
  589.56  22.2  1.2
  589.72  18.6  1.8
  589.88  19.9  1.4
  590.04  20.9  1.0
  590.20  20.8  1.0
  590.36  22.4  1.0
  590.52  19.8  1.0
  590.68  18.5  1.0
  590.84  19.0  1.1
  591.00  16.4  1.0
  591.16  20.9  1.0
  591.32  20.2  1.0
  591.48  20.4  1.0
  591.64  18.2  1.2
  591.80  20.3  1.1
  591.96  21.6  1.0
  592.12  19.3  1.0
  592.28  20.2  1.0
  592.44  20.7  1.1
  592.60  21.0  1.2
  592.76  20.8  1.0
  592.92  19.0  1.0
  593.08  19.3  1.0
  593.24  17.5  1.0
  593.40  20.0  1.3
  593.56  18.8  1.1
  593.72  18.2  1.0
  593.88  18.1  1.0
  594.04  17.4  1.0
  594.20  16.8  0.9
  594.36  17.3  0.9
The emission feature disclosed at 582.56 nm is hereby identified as Lyman alpha 1216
